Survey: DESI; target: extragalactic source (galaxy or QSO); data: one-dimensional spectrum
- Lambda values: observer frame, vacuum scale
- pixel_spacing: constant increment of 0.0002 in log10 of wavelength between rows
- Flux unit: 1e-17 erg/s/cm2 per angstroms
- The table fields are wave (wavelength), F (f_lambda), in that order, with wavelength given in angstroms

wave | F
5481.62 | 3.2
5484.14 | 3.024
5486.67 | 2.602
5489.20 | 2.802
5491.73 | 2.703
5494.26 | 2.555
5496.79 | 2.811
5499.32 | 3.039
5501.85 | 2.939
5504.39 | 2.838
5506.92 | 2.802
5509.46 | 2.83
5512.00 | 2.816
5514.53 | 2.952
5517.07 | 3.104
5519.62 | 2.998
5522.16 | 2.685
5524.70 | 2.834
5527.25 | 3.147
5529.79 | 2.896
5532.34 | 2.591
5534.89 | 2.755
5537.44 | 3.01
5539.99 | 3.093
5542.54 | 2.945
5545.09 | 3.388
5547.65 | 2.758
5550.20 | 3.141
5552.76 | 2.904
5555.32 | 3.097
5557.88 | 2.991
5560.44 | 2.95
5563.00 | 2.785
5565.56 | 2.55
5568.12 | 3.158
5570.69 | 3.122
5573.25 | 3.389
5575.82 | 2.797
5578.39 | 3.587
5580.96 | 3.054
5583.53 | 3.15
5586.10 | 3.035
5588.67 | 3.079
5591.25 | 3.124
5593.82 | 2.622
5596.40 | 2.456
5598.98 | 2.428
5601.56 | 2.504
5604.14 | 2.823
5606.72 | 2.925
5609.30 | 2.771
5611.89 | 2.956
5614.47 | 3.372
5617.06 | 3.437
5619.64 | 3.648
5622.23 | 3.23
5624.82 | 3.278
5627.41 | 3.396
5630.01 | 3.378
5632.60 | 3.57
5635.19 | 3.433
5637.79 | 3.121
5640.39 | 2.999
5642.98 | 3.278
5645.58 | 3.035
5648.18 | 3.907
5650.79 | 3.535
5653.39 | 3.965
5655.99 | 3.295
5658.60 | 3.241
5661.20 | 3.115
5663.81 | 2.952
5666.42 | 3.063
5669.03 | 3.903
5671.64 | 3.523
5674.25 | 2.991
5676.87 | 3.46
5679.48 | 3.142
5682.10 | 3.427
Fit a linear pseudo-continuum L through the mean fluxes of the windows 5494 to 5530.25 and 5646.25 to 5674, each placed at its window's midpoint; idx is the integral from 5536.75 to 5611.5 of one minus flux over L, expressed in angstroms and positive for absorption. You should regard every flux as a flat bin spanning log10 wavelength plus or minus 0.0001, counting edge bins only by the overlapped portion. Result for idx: 3.8 angstroms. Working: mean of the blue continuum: 2.89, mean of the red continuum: 3.42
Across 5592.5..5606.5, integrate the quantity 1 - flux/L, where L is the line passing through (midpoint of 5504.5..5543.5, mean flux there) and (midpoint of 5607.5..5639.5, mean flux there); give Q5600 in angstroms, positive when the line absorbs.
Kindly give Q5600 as 2.6 angstroms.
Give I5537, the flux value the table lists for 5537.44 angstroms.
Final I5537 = 3.01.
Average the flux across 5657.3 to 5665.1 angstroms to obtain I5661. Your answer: 3.1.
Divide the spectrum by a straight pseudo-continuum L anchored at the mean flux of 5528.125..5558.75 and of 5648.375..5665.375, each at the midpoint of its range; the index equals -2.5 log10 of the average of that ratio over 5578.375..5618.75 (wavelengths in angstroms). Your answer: 0.08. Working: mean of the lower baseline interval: 2.97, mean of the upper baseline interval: 3.38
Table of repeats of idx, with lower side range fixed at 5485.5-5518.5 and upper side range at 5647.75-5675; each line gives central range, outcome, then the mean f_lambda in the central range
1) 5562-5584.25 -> 0.14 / 3.07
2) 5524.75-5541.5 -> 0.19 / 2.91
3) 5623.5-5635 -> -0.42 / 3.41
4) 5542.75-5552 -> -0.23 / 3.07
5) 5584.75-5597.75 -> 1.18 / 2.86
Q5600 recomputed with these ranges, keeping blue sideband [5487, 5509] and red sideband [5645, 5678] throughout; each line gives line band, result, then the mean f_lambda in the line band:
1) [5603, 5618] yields 0.8 angstroms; 3.04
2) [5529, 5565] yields 0.4 angstroms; 2.94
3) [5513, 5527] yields -0.2 angstroms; 2.93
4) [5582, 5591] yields 0.1 angstroms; 3.09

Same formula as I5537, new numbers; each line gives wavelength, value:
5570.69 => 3.122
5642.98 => 3.278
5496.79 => 2.811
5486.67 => 2.602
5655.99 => 3.295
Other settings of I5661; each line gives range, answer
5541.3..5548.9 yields 3.03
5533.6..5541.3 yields 2.95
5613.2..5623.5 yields 3.42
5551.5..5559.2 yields 3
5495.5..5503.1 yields 2.93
